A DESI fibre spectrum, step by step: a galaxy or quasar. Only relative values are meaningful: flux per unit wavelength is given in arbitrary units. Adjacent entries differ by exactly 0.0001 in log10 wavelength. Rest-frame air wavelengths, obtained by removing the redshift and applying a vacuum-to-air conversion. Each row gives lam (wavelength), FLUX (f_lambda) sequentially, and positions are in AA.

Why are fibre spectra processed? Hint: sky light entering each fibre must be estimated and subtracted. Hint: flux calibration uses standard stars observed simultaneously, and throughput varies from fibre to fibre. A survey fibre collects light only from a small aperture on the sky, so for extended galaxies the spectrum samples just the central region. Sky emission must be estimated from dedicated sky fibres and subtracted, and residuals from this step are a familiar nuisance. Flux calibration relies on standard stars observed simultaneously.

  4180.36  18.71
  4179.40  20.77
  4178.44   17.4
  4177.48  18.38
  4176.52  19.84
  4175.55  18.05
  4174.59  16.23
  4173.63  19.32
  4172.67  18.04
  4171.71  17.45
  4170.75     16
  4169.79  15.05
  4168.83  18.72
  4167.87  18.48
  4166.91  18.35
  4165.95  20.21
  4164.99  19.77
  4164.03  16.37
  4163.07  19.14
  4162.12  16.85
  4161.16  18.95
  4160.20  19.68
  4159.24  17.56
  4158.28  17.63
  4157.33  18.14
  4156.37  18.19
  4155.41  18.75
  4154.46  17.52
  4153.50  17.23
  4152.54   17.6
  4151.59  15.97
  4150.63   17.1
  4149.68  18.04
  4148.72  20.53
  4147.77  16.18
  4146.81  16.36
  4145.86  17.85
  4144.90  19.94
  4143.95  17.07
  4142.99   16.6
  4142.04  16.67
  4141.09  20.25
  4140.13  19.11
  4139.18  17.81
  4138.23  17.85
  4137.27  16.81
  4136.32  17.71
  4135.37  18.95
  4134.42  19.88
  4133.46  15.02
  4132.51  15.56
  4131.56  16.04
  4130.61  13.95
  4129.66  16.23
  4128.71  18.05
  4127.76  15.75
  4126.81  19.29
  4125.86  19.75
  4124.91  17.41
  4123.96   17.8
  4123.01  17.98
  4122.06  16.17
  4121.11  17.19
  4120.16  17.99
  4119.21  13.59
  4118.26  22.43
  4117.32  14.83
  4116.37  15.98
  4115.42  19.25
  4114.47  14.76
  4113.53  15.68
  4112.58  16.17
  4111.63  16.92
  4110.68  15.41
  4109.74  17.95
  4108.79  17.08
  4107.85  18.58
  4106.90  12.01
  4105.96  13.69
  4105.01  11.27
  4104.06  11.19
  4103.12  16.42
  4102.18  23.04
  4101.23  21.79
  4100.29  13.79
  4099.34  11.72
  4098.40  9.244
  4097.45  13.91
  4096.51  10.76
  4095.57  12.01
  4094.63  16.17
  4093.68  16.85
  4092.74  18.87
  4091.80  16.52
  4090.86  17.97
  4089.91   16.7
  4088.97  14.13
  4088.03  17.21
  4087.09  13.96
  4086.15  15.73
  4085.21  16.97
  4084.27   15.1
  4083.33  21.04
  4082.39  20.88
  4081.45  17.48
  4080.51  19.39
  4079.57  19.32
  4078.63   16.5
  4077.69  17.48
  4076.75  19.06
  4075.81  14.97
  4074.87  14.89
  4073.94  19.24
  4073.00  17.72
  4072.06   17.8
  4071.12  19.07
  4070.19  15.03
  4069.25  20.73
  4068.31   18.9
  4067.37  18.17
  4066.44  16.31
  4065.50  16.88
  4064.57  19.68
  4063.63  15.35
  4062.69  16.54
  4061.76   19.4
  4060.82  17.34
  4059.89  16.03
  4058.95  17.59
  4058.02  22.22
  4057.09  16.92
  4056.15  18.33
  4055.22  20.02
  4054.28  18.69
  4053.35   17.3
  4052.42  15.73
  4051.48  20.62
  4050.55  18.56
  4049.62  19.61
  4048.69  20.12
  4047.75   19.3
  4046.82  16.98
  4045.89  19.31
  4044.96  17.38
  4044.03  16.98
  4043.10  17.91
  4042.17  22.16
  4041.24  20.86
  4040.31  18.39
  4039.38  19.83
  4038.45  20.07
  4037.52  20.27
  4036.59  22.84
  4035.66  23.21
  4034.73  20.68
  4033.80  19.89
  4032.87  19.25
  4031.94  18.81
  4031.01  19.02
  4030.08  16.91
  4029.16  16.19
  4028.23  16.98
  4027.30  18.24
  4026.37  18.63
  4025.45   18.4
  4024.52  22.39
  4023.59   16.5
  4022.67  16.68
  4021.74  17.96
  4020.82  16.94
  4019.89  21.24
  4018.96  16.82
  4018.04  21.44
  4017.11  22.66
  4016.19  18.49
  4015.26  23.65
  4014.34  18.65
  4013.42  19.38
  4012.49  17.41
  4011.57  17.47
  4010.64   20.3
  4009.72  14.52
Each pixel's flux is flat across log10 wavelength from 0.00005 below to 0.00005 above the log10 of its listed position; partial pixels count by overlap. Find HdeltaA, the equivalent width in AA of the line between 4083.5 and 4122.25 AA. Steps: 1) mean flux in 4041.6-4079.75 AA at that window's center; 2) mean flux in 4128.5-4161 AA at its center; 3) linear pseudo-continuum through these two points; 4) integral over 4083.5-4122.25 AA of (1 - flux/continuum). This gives 4.4 AA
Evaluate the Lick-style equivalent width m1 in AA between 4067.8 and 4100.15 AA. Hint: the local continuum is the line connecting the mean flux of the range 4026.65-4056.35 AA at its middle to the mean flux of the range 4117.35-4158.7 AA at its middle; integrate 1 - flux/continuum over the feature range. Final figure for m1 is 3.3 AA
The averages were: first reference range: 19.1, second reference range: 17.6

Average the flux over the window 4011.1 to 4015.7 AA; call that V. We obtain 19.3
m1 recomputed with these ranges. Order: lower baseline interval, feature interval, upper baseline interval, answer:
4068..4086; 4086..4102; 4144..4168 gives 2.4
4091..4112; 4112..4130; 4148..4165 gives -1.0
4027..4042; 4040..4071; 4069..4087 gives 0.5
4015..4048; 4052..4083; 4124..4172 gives 1.4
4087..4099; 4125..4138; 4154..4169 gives -0.2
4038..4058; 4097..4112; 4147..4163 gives 2.5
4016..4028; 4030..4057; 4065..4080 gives -1.3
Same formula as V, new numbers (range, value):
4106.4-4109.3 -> 15.9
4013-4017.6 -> 20.6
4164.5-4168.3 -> 19.2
